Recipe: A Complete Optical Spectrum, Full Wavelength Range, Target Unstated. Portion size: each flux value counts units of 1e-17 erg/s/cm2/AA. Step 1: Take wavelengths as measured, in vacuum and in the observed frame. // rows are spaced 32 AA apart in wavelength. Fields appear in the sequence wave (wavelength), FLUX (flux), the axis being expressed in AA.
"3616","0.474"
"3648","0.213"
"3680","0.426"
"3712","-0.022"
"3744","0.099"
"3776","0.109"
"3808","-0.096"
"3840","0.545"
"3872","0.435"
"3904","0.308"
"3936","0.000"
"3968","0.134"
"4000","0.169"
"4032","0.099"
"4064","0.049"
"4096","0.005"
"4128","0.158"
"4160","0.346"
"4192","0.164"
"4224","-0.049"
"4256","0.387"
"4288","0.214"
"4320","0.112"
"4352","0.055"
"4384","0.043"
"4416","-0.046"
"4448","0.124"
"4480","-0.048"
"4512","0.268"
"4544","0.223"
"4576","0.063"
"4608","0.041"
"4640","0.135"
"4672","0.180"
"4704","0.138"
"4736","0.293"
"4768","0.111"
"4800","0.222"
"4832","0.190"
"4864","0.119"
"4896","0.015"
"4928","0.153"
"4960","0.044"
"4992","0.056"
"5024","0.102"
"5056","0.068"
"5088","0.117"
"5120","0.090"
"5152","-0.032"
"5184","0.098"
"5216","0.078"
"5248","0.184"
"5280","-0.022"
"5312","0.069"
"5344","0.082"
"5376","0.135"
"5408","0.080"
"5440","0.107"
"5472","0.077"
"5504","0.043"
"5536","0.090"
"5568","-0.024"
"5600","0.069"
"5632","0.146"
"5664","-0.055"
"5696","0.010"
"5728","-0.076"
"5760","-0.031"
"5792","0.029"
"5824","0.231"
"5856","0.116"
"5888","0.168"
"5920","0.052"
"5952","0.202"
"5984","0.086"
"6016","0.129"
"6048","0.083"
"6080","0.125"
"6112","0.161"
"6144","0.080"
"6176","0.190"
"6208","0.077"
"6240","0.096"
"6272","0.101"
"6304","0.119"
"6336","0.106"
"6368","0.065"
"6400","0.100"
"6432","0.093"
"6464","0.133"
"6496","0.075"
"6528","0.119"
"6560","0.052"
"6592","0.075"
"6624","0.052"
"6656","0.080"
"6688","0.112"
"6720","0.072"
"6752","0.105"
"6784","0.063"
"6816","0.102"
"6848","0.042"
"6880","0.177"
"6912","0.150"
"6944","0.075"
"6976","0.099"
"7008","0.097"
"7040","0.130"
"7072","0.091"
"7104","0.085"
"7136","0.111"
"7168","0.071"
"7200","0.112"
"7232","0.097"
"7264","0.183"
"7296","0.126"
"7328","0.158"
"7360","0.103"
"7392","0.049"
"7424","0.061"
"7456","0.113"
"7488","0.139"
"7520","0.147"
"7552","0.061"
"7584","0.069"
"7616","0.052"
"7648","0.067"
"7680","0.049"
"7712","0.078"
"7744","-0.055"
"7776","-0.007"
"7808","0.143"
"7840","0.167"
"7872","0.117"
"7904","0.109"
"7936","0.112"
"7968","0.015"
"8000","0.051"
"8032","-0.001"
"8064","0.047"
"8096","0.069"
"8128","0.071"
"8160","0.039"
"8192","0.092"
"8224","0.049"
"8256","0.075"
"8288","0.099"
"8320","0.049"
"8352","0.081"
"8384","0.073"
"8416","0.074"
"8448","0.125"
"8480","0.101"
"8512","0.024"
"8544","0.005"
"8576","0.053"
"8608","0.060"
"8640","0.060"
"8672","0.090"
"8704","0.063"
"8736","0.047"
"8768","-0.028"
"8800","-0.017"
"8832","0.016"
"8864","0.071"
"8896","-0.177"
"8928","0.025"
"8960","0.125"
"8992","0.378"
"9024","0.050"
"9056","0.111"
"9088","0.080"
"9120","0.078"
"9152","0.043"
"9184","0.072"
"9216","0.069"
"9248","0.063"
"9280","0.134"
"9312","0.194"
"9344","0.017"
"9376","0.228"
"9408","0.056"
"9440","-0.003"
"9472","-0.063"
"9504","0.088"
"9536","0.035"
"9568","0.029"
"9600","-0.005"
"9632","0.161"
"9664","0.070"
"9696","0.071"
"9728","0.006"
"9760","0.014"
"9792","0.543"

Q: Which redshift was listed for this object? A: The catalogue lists 1.41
